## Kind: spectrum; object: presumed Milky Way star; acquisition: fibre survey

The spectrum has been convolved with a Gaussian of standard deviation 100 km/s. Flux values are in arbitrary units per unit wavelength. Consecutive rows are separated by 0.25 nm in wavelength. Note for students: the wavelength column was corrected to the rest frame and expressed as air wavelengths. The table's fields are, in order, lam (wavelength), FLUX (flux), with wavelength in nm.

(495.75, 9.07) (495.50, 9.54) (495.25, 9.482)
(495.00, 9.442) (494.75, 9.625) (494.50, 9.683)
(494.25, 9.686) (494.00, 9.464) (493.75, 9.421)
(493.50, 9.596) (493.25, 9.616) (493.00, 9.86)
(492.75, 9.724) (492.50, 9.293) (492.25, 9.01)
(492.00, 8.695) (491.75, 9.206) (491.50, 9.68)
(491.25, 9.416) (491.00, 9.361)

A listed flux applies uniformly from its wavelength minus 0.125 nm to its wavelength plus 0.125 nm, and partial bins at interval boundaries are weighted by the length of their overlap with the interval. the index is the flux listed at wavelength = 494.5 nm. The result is 9.683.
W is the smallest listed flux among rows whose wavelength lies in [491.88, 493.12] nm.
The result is 8.695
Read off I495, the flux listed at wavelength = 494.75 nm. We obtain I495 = 9.625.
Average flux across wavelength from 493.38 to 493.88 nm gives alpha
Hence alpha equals 9.51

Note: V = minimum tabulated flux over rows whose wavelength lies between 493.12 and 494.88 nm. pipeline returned 9.421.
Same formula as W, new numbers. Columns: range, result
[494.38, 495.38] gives 9.442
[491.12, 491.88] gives 9.206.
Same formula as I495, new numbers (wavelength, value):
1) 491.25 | 9.416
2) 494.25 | 9.686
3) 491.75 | 9.206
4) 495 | 9.442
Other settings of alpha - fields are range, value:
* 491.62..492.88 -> 9.19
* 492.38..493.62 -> 9.62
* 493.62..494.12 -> 9.44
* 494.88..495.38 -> 9.46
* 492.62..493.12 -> 9.79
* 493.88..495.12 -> 9.58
